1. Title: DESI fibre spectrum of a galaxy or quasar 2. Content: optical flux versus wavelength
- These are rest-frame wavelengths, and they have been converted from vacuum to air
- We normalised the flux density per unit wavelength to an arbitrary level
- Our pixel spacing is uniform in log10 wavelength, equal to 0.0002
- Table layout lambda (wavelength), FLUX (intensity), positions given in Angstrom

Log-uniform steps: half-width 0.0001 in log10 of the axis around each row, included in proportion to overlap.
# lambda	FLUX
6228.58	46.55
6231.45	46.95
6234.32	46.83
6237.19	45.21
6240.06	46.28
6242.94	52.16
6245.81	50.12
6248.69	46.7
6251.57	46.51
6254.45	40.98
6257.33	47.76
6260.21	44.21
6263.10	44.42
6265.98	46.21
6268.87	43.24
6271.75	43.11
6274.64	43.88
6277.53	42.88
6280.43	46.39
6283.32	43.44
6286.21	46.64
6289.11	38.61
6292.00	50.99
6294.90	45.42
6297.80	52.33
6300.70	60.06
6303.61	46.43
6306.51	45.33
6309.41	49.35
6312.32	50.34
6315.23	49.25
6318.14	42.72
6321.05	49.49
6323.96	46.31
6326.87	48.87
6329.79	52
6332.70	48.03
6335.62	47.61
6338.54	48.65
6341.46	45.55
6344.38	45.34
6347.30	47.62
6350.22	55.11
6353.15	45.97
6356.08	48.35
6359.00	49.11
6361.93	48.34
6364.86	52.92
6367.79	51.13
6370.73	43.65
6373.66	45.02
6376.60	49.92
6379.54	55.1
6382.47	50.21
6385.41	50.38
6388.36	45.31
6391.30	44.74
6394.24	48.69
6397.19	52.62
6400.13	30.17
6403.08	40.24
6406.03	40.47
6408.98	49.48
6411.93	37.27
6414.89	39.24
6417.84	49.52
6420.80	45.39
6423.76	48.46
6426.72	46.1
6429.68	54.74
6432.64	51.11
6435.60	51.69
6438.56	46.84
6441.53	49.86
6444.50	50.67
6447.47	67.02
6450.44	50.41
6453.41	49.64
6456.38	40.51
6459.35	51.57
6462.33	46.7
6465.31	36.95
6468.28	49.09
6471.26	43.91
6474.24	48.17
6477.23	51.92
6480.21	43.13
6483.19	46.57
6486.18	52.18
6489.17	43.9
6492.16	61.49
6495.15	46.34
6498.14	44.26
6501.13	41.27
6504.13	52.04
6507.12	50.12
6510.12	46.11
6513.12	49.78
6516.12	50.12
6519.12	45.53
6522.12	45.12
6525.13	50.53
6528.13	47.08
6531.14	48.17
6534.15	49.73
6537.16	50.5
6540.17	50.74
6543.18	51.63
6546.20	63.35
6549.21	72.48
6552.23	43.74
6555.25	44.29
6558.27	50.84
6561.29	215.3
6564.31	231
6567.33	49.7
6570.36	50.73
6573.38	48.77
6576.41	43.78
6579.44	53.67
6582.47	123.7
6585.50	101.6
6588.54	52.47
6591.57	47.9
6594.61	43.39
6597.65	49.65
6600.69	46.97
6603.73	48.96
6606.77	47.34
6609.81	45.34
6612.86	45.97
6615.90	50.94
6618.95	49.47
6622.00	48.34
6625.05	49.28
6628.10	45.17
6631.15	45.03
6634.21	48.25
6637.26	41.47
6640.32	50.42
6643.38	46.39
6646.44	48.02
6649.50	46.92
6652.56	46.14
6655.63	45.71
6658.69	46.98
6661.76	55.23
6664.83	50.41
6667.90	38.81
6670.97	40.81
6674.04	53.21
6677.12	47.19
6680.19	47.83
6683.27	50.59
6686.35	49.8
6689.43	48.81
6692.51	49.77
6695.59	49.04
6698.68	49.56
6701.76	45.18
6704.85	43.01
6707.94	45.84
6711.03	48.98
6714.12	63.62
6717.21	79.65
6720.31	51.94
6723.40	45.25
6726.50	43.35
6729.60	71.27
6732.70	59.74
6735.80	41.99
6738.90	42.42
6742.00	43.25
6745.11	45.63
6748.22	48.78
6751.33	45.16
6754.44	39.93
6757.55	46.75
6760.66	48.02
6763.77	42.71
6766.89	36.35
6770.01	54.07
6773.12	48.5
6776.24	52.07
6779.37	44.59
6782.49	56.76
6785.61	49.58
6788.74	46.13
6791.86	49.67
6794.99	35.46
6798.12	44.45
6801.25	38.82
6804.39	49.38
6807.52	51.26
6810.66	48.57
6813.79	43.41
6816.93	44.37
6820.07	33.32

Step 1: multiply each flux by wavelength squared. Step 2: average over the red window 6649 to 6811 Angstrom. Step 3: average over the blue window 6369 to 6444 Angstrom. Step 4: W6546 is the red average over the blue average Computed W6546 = 1.14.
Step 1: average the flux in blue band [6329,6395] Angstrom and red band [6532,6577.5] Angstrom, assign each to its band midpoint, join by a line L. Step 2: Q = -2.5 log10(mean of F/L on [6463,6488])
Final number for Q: 0.34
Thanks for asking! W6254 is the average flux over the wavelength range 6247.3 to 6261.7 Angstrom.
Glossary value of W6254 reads 45.2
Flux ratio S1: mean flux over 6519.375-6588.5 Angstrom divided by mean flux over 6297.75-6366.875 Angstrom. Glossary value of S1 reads 1.5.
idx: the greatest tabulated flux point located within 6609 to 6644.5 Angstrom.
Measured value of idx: 50.94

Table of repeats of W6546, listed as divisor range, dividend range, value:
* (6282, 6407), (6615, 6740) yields 1.15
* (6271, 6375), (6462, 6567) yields 1.32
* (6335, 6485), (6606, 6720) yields 1.11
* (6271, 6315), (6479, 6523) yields 1.09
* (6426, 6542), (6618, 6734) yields 1.08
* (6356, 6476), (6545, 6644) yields 1.41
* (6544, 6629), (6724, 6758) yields 0.76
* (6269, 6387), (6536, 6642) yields 1.42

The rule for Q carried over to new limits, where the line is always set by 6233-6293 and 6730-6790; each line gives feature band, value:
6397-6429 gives 0.06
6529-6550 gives -0.17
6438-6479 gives -0.06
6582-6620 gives -0.20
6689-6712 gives 0.00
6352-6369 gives -0.08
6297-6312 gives -0.11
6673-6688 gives -0.06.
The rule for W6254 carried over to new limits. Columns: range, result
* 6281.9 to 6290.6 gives 43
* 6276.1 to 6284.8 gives 44.2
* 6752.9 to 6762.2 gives 44.9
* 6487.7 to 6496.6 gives 50.6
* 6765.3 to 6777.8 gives 47.7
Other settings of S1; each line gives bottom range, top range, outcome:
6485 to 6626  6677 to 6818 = 0.81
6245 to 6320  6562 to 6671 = 1.24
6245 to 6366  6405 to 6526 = 1.01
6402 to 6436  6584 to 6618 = 1.14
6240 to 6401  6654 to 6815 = 1.02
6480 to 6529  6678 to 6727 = 1.06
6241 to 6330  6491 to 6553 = 1.08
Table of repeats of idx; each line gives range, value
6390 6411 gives 52.62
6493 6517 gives 52.04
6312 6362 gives 55.11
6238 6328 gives 60.06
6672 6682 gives 53.21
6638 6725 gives 79.65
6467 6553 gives 72.48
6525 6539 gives 50.53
